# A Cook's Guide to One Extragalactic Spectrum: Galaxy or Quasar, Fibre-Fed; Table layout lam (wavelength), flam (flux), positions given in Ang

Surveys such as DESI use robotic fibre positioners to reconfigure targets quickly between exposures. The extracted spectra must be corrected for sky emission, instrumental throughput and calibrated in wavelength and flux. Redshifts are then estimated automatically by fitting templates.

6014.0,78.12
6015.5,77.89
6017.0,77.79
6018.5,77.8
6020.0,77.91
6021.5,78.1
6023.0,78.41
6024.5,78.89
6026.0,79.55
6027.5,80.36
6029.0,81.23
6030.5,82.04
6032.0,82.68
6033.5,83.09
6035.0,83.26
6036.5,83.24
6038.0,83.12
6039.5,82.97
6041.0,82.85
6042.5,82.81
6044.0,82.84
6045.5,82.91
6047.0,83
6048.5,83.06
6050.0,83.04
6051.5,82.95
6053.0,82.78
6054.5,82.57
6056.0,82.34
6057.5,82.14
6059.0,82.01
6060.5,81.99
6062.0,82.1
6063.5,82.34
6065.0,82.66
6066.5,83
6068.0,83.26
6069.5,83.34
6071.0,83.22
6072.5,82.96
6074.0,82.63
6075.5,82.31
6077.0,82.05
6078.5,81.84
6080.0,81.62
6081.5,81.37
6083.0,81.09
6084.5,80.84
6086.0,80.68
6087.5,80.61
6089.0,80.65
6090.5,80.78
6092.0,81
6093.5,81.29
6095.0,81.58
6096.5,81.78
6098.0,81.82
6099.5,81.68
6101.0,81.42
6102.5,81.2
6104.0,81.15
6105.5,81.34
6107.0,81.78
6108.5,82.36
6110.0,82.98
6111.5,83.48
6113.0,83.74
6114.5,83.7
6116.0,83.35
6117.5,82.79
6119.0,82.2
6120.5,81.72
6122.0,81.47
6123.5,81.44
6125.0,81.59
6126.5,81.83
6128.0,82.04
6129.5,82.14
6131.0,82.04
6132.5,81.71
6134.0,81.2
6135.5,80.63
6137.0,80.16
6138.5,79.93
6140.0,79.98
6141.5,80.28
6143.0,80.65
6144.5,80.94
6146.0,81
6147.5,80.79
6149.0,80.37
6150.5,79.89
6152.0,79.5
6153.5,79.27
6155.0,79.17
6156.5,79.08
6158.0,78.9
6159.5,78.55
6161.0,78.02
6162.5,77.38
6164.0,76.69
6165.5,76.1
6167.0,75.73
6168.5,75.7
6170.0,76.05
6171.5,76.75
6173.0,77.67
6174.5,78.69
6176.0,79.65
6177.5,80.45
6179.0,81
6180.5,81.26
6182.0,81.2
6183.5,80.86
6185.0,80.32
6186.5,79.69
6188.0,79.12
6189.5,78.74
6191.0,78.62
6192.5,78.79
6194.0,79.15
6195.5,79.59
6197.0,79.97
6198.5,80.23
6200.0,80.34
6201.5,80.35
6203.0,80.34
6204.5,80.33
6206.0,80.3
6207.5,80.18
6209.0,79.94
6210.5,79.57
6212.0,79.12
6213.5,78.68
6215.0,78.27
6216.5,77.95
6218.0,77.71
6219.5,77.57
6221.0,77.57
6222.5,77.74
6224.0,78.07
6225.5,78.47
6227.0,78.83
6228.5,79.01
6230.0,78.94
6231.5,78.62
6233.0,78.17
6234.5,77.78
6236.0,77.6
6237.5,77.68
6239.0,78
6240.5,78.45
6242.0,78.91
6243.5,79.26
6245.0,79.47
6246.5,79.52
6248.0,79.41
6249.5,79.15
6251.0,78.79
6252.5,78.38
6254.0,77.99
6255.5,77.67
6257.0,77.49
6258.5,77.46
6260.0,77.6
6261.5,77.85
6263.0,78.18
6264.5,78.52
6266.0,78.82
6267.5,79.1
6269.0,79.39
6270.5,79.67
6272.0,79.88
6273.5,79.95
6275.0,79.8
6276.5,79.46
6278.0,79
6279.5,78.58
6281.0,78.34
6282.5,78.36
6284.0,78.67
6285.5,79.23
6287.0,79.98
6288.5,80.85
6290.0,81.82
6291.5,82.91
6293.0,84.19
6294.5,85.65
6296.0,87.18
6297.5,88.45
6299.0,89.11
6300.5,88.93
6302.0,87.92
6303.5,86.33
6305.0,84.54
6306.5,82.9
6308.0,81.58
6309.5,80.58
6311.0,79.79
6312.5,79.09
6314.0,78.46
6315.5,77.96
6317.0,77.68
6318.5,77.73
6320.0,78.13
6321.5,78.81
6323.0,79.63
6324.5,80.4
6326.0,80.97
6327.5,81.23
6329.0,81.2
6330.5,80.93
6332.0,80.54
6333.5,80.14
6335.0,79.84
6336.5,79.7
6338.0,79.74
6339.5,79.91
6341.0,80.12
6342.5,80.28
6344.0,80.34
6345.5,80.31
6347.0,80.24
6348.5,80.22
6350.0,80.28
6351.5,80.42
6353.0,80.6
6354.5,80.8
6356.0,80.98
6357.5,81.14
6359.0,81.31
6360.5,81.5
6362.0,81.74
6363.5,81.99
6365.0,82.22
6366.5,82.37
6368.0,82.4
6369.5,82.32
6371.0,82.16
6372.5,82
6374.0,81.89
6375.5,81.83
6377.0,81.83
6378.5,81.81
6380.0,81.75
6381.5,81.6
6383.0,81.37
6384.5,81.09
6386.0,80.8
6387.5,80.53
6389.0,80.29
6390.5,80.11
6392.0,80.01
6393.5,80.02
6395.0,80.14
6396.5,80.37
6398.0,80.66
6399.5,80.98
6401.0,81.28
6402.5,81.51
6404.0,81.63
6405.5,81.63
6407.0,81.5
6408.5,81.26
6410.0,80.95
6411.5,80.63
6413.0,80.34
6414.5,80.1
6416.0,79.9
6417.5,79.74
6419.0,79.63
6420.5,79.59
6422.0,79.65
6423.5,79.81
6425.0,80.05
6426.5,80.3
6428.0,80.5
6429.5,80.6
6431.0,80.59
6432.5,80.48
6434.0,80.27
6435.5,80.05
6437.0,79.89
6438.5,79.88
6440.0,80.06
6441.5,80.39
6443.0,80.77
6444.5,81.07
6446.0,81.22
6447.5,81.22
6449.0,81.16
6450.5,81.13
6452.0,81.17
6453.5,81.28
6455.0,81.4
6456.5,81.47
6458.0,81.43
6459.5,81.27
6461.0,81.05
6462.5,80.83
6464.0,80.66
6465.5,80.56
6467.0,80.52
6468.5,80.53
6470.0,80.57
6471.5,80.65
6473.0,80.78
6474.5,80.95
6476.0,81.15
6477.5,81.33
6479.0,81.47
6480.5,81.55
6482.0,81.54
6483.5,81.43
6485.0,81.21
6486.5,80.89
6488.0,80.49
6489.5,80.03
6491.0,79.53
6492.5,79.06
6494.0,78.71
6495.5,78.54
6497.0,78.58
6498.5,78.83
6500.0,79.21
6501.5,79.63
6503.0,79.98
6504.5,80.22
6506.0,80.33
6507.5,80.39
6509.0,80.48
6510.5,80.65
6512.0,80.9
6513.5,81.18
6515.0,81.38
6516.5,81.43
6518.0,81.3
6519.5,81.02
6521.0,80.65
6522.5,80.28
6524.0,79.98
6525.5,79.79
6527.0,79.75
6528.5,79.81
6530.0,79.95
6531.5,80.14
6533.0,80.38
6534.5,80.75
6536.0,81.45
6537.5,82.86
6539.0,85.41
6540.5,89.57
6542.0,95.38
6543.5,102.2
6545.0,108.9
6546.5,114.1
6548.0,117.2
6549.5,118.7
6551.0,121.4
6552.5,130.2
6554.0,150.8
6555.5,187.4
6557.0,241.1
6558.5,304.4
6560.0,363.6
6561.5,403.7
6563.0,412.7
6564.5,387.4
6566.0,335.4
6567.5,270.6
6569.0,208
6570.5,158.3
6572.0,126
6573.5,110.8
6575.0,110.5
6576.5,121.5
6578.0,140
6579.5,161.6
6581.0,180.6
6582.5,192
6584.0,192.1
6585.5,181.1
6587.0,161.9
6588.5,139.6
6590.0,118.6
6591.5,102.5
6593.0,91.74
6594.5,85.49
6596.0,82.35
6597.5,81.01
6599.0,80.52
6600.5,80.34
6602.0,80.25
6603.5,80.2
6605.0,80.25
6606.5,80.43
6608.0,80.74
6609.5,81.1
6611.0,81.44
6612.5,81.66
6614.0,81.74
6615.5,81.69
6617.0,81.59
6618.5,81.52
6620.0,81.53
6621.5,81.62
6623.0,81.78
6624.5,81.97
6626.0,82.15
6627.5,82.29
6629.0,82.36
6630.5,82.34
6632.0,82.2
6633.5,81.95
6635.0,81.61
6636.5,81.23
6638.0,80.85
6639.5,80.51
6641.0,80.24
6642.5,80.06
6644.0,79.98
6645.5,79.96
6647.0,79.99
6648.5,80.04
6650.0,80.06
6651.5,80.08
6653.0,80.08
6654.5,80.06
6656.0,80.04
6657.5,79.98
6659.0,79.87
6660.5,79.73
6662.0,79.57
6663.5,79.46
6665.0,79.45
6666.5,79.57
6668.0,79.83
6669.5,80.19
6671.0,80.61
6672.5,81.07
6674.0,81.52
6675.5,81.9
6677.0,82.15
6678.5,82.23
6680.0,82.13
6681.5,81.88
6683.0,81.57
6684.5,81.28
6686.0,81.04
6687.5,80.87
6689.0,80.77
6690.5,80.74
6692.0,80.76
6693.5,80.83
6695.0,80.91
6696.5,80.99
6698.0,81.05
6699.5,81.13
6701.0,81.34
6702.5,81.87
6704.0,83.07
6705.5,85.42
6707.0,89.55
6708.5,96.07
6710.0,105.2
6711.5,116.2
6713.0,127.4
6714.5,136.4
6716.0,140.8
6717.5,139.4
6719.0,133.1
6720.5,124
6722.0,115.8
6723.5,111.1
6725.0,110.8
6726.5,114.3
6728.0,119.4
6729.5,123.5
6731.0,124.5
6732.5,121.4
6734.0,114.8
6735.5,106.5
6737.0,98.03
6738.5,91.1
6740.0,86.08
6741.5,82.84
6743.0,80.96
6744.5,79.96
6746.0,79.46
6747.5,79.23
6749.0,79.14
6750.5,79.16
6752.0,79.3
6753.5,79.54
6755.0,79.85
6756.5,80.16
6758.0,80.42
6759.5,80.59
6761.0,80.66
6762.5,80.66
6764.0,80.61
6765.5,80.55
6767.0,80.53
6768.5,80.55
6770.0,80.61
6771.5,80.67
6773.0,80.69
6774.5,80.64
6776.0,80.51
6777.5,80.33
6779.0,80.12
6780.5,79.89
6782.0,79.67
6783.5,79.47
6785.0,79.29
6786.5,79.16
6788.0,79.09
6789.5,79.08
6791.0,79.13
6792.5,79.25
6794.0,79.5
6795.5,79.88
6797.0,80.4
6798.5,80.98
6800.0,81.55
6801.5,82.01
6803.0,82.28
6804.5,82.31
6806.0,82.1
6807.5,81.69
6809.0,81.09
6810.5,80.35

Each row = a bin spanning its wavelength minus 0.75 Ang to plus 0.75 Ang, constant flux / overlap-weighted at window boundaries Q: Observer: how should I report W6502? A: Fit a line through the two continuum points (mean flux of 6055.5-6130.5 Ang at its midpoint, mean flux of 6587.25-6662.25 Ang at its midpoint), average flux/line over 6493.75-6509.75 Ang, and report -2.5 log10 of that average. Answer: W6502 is 0.05 mag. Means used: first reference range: 82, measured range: 79.6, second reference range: 84.1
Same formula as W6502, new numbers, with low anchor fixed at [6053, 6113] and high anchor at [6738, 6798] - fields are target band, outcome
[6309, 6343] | 0.02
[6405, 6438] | 0.01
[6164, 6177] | 0.06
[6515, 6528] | 0.01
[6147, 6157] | 0.03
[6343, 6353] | 0.01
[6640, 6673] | 0.01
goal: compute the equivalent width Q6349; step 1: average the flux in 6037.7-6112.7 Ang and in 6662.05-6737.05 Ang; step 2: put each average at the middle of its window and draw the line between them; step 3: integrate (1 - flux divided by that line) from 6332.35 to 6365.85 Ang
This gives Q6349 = 2.9 Ang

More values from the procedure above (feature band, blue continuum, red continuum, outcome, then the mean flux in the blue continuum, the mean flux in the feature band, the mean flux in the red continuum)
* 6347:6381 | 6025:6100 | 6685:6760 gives 2.8 Ang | 82.1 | 81.5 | 96.5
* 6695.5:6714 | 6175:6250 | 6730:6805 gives -2.1 Ang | 79.2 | 92.9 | 84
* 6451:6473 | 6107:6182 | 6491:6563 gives 5.5 Ang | 80.3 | 81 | 114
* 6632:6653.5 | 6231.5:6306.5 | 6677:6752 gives 3.1 Ang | 80.4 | 80.5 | 96.7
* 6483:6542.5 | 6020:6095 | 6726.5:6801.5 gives 2.4 Ang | 81.9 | 81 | 85.8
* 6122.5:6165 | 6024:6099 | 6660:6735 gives 1.9 Ang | 82.1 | 80.2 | 95.7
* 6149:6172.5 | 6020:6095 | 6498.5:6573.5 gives 4.0 Ang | 81.9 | 77.9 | 136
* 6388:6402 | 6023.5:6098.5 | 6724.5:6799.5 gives 0.6 Ang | 82.1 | 80.5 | 86.6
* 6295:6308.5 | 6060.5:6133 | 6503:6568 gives 2.7 Ang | 82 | 86.4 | 138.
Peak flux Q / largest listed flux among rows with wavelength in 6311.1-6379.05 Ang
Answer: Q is 82.4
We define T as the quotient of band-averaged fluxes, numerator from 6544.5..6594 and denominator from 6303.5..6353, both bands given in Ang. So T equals 2.4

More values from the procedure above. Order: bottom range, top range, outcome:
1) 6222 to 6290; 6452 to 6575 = 1.46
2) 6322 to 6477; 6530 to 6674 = 1.47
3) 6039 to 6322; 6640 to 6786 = 1.10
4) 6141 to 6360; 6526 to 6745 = 1.40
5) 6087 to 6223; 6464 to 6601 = 1.51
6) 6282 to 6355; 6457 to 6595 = 1.48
